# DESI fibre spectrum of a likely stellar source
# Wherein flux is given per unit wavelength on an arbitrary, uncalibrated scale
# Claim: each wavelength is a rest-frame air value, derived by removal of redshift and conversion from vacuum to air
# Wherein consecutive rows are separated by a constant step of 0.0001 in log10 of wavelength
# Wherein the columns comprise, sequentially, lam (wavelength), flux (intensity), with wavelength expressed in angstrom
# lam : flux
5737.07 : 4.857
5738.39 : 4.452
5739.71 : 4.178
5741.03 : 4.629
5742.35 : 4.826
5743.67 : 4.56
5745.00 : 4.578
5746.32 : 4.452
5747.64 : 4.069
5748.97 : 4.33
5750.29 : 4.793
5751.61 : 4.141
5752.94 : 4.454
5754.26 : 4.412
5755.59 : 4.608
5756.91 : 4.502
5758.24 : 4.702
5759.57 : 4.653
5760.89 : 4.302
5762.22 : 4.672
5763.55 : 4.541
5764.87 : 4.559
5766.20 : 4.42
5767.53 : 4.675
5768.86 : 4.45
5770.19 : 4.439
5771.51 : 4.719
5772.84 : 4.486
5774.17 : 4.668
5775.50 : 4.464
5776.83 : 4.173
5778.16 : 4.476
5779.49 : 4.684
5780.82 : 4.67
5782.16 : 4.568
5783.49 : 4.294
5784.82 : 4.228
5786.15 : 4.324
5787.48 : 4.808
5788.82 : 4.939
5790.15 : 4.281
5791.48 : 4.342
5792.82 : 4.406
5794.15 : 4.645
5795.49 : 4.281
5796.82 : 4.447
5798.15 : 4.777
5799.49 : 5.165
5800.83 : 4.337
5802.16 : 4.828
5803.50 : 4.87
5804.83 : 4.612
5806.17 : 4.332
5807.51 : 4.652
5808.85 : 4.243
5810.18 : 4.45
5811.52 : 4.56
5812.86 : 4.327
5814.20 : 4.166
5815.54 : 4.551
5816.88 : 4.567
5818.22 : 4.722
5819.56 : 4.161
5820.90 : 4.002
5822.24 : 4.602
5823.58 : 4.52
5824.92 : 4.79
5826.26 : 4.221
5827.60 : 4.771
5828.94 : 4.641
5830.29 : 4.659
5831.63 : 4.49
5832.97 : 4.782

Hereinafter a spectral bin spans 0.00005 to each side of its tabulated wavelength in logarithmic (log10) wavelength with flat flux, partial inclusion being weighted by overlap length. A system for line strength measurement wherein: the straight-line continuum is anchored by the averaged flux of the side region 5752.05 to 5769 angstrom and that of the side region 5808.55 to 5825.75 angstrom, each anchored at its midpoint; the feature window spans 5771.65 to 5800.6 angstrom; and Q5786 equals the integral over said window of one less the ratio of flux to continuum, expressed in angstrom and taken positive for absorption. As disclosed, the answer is -0.3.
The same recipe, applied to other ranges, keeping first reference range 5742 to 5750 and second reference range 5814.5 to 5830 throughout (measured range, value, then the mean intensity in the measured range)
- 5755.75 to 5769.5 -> -0.2 angstrom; 4.55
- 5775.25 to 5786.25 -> 0.1 angstrom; 4.43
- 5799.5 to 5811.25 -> -0.2 angstrom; 4.58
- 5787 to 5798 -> -0.1 angstrom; 4.53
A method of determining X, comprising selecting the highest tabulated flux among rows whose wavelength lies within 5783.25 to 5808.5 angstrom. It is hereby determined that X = 5.165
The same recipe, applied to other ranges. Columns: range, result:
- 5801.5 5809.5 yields 4.87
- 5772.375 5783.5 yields 4.684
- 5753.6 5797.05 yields 4.939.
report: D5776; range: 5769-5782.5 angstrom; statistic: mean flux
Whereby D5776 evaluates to 4.53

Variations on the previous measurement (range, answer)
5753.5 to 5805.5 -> 4.55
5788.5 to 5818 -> 4.53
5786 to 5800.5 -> 4.58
